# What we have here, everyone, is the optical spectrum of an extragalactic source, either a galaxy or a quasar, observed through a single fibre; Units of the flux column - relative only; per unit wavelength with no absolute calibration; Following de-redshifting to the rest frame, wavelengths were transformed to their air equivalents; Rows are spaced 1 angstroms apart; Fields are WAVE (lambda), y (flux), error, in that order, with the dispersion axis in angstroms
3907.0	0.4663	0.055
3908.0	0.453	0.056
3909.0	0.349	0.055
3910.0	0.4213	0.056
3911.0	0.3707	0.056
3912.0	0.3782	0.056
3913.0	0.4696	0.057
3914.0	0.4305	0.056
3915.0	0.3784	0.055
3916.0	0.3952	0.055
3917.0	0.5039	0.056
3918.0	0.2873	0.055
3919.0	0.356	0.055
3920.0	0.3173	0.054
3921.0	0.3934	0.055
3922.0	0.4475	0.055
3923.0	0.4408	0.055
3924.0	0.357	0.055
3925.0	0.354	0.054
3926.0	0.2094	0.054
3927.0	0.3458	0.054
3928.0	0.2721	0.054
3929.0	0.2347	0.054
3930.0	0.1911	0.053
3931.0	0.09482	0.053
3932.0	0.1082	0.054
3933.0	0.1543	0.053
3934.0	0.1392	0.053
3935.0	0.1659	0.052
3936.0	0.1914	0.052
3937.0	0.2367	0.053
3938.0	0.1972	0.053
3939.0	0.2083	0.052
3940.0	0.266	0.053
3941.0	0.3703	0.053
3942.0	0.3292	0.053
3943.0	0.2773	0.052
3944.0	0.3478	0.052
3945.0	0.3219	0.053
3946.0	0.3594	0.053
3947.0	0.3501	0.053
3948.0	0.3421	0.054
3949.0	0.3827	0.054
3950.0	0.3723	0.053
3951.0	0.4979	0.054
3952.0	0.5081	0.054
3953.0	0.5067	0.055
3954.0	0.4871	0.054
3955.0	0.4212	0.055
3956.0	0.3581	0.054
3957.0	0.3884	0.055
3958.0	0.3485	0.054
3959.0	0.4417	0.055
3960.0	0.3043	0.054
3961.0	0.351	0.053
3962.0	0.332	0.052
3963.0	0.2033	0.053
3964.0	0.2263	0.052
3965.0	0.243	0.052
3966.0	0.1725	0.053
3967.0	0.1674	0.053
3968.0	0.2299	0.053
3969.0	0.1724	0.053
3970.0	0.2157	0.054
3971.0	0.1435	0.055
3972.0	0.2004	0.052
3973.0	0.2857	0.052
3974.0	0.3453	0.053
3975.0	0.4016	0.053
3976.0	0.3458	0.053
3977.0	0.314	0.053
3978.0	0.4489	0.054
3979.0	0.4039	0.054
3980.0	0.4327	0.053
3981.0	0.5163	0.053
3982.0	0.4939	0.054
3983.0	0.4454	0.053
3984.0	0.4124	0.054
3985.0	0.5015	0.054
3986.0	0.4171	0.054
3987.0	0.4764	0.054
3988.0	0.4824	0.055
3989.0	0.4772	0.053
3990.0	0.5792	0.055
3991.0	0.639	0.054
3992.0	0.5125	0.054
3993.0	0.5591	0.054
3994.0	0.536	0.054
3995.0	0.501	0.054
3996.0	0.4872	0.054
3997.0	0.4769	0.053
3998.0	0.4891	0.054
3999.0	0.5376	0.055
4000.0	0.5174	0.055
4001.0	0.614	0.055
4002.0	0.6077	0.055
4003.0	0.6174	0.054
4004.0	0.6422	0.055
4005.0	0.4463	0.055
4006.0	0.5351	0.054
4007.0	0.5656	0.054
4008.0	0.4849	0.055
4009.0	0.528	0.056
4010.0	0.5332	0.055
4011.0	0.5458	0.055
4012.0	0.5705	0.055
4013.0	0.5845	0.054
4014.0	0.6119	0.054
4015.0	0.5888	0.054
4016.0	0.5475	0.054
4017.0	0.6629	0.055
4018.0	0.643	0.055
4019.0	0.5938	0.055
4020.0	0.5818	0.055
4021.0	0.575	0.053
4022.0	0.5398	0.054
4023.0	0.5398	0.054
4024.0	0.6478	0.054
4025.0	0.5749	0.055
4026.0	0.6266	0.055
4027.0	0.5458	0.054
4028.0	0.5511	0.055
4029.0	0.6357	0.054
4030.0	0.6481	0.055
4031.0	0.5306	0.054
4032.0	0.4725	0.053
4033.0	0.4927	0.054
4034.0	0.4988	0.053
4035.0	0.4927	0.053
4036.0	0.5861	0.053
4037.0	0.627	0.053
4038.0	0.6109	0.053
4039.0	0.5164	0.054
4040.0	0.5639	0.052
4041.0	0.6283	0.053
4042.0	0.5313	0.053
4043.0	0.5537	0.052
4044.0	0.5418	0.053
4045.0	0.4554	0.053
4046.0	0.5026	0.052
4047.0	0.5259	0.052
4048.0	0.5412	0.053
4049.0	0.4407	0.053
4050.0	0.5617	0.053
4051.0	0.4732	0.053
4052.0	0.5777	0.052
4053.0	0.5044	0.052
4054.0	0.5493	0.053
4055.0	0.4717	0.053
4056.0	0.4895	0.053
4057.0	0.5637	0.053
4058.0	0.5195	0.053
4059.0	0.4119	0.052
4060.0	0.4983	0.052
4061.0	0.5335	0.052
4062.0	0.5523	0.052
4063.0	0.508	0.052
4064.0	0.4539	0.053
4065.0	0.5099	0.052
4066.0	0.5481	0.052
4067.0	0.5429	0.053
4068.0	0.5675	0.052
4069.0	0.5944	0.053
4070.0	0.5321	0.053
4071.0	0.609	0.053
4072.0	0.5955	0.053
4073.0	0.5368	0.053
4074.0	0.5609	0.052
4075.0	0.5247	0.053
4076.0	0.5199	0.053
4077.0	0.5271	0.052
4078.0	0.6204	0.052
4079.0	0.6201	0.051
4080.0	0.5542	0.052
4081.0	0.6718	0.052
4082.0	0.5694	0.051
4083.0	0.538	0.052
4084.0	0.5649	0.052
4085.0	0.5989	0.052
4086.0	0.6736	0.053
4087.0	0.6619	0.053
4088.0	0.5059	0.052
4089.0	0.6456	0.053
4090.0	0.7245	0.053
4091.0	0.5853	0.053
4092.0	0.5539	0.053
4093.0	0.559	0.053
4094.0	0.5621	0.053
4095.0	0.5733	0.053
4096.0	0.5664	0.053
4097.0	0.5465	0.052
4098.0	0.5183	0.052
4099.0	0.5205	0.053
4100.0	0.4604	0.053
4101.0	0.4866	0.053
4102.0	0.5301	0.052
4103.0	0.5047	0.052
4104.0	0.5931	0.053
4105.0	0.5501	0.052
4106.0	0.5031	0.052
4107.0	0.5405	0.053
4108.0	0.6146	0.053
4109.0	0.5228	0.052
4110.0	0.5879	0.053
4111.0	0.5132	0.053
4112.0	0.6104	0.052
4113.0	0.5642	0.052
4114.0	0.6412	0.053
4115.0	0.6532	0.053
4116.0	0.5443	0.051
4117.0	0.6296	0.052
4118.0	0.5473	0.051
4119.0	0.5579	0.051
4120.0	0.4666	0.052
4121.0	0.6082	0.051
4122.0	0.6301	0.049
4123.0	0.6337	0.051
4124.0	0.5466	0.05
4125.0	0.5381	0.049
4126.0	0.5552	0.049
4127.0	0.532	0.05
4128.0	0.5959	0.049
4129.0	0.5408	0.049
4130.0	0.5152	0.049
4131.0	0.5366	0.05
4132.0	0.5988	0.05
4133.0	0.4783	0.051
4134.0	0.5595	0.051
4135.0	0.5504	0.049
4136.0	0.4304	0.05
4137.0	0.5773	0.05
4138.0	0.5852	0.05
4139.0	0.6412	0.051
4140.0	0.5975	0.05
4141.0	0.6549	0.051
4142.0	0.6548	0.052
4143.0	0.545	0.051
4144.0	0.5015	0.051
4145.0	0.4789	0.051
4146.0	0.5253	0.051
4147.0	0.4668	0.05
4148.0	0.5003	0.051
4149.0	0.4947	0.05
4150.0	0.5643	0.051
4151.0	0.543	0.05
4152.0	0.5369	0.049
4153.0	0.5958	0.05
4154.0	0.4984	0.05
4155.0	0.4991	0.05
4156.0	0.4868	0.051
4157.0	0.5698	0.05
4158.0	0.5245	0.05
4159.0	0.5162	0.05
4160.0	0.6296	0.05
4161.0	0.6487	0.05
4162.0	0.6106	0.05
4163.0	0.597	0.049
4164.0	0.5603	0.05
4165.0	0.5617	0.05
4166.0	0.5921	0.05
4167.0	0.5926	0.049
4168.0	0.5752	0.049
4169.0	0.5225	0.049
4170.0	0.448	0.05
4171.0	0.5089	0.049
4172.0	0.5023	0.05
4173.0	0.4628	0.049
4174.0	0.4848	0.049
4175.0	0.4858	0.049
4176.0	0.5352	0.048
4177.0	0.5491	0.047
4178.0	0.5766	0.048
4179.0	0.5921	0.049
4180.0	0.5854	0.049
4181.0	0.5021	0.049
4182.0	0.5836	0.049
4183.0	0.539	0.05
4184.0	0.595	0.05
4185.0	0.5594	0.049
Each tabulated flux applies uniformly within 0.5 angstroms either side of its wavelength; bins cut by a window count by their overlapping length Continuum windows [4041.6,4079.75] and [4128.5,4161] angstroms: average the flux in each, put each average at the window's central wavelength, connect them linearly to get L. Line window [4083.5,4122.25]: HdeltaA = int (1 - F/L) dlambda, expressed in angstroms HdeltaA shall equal -2.3 angstroms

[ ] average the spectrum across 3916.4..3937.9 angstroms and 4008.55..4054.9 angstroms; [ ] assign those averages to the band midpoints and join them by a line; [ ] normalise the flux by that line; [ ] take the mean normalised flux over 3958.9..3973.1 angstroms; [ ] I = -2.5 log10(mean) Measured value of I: 0.49 mag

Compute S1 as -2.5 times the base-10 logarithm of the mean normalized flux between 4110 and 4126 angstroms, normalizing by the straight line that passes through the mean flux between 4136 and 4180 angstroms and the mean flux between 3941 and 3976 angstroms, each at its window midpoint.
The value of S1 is -0.15 mag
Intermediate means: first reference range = 0.326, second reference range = 0.548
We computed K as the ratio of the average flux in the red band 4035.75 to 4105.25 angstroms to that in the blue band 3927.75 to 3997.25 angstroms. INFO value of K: 1.6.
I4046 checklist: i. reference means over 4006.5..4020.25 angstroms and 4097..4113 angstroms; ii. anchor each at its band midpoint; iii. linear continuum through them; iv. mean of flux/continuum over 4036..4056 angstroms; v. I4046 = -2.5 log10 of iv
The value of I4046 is 0.05 mag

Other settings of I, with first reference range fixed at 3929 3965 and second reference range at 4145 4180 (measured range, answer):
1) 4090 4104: -0.164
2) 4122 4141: -0.111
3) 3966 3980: 0.181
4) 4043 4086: -0.237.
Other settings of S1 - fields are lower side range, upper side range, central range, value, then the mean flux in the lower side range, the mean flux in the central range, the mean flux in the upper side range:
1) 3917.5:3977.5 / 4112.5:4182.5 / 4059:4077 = -0.18 mag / 0.301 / 0.537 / 0.553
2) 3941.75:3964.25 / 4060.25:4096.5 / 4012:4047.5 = -0.15 mag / 0.37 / 0.567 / 0.571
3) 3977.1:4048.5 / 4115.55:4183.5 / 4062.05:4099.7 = -0.05 mag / 0.54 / 0.569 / 0.55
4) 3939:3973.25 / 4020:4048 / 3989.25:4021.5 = -0.19 mag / 0.32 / 0.559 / 0.556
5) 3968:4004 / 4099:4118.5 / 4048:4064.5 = 0.00 mag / 0.446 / 0.508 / 0.557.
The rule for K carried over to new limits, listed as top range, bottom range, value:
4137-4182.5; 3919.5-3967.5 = 1.79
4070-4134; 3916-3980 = 1.83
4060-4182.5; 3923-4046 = 1.29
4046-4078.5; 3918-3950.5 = 1.86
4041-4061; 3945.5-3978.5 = 1.56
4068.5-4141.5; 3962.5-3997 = 1.48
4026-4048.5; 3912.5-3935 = 1.78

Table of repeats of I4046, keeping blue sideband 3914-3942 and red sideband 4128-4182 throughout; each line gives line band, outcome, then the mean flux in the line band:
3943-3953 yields -0.25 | 0.387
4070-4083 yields -0.25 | 0.573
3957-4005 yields -0.17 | 0.41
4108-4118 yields -0.17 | 0.585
